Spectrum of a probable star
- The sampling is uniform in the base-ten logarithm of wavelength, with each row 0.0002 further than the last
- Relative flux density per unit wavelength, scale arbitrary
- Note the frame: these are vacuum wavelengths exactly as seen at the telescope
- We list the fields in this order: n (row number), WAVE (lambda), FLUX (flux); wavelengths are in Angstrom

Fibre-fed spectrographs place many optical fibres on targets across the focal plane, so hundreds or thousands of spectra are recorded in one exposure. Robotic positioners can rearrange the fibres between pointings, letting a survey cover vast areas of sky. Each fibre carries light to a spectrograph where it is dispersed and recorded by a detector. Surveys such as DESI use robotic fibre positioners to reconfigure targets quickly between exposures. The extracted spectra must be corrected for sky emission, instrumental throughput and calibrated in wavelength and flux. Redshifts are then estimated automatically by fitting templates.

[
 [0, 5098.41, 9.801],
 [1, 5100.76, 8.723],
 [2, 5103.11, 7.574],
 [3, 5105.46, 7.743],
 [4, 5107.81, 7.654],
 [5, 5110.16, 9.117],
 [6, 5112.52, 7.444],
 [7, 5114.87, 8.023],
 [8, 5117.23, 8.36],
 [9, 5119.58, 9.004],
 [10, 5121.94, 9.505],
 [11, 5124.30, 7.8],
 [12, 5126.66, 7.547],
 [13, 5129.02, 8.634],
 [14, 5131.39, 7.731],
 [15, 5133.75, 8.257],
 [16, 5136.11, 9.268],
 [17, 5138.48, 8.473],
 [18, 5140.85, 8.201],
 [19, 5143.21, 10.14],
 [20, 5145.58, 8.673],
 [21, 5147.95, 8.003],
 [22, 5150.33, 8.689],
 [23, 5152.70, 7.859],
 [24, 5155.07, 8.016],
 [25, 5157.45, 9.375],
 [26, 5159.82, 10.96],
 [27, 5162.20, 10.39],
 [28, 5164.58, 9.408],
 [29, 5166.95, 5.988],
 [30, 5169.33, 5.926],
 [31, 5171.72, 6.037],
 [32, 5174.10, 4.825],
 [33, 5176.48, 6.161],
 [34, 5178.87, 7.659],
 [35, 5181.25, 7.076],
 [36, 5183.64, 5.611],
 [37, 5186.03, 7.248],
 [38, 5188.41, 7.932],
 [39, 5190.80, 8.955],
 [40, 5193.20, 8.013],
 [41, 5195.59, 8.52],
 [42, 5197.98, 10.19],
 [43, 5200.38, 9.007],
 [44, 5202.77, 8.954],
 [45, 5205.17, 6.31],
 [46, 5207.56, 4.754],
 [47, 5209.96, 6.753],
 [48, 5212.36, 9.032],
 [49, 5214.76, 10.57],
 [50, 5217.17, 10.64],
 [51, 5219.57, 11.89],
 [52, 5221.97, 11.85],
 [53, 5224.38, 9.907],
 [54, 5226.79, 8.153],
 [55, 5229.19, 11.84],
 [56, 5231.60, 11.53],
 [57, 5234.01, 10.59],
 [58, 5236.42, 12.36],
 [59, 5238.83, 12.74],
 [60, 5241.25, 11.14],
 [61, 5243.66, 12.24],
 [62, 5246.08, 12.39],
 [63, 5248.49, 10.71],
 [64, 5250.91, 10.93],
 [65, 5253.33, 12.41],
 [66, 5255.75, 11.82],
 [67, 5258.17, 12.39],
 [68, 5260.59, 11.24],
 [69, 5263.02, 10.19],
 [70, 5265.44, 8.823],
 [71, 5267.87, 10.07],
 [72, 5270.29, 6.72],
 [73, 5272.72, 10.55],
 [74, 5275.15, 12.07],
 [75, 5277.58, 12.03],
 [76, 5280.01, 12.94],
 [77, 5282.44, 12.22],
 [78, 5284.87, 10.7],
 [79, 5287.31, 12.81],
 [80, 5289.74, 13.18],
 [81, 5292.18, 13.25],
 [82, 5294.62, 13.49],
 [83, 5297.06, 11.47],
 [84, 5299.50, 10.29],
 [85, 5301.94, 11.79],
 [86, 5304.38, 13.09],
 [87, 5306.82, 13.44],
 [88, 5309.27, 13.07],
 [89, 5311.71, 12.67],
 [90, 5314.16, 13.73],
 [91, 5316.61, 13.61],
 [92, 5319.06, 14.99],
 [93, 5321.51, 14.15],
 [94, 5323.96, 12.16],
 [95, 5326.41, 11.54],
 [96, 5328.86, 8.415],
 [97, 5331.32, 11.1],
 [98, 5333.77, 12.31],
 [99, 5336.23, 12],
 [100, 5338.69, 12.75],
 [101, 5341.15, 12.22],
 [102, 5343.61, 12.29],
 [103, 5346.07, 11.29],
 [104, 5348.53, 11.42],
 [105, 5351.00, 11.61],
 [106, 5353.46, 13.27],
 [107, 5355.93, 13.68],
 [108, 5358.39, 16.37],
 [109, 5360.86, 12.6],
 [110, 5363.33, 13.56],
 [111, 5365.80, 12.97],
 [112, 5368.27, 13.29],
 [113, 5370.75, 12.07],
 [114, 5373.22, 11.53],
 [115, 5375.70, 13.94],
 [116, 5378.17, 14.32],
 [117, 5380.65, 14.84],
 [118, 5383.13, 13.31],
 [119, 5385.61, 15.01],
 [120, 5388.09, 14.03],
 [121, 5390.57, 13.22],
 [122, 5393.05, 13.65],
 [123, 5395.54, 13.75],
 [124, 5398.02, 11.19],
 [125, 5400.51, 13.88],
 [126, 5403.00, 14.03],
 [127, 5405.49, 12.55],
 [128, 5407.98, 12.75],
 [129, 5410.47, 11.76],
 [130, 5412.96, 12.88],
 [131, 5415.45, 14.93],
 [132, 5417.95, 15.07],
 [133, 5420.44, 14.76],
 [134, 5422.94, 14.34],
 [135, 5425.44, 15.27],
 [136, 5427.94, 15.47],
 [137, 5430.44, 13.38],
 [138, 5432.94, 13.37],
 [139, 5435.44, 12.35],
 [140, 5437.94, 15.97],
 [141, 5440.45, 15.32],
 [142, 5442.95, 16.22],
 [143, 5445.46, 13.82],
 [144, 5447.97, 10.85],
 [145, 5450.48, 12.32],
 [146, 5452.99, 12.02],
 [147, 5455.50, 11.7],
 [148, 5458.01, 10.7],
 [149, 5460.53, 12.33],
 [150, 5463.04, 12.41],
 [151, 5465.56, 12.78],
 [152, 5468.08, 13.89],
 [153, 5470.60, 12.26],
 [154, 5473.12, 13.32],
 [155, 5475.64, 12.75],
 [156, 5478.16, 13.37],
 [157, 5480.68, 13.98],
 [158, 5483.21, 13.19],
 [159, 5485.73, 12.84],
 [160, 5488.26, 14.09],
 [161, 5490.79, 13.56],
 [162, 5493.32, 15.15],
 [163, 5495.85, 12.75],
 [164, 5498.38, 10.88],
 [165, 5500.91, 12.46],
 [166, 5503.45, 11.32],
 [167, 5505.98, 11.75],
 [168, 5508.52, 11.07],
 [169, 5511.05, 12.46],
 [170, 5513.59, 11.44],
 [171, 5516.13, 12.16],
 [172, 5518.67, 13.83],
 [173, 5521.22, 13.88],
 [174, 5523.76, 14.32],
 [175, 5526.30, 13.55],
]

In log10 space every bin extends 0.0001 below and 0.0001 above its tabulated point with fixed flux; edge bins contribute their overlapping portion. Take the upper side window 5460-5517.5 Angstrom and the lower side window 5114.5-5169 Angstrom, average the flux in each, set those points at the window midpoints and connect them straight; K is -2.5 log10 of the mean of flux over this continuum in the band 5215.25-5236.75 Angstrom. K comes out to -0.14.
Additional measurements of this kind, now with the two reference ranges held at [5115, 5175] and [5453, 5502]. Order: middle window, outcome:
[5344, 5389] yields -0.17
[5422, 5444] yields -0.19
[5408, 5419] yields -0.13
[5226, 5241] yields -0.19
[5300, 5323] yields -0.25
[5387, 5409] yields -0.13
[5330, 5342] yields -0.11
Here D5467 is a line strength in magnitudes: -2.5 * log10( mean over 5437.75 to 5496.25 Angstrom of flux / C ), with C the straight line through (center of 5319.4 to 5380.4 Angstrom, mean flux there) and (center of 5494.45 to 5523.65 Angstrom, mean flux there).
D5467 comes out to -0.07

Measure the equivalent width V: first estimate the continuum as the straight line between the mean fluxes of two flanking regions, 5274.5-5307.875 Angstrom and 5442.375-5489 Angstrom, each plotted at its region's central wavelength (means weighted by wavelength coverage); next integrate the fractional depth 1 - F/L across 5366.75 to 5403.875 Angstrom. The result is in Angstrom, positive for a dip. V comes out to -2.5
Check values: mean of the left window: 12.3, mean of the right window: 12.8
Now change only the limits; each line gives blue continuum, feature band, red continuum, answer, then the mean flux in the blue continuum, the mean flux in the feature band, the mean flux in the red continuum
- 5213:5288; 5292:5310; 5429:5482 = -1.2 Angstrom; 11.1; 12.4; 13.1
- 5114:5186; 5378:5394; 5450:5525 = -3.9 Angstrom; 8.04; 14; 12.7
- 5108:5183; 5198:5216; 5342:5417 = 2.6 Angstrom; 8.12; 8.06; 13.2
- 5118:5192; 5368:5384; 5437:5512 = -2.7 Angstrom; 8.04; 13.3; 12.9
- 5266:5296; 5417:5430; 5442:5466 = -2.7 Angstrom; 11.6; 14.9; 12.5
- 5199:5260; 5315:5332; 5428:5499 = -1.2 Angstrom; 10.4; 12.3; 13.2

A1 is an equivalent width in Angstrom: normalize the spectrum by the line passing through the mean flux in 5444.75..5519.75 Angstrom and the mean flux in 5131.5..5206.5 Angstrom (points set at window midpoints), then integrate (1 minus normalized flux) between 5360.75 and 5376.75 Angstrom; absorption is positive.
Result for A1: -2.8 Angstrom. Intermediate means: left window 8.06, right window 12.6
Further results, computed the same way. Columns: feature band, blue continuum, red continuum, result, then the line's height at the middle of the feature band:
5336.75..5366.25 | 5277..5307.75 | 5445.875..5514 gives -0.9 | 12.4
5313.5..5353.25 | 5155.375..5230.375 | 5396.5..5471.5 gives -3.4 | 11.3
